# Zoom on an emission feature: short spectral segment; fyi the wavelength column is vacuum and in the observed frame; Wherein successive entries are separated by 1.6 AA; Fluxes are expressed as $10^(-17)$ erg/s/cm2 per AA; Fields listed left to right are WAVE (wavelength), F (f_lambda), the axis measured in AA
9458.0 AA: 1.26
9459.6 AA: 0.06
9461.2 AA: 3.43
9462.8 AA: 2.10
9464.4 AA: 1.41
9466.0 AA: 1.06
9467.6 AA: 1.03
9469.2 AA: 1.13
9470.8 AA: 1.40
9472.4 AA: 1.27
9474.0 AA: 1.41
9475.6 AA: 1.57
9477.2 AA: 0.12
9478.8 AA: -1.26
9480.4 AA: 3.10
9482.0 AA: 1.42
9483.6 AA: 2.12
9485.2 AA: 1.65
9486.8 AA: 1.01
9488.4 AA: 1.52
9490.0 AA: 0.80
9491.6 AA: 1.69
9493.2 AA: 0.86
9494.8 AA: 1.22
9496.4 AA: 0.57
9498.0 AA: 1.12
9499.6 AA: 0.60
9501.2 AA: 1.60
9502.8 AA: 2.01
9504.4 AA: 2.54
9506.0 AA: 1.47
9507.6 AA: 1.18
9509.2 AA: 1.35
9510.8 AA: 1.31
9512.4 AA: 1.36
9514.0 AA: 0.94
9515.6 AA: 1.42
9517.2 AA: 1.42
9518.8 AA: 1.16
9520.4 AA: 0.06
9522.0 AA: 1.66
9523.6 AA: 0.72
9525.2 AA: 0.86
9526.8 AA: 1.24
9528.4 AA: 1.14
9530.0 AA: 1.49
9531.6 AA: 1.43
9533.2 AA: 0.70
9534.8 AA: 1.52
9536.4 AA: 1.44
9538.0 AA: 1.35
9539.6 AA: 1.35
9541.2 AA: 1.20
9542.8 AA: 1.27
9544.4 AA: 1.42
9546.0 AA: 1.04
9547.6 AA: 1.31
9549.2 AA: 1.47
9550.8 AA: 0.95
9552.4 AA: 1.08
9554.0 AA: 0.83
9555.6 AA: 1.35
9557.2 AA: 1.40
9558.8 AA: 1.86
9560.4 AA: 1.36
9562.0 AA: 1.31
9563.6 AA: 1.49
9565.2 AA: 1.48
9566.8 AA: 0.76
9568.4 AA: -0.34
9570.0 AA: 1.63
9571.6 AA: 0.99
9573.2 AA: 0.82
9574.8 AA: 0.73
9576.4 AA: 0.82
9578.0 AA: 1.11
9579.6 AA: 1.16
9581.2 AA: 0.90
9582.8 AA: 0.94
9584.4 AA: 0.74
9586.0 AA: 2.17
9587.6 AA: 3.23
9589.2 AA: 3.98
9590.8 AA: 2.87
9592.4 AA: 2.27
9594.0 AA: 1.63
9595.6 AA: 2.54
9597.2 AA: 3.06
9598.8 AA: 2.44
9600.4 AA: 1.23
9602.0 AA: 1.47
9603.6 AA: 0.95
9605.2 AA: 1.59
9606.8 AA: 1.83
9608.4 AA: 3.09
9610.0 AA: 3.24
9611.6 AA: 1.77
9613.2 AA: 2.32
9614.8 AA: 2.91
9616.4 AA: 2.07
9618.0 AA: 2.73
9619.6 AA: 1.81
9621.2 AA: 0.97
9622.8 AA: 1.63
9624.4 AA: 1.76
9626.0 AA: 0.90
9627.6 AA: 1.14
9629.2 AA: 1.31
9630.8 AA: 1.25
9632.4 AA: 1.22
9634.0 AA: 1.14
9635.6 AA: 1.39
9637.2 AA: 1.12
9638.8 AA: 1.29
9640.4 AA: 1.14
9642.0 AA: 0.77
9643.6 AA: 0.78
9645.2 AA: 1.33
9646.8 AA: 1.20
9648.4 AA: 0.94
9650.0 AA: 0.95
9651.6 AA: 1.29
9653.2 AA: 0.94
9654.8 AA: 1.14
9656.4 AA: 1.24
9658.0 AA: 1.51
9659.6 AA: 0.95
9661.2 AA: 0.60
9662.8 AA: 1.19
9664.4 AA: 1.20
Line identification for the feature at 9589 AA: [S II] 6716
